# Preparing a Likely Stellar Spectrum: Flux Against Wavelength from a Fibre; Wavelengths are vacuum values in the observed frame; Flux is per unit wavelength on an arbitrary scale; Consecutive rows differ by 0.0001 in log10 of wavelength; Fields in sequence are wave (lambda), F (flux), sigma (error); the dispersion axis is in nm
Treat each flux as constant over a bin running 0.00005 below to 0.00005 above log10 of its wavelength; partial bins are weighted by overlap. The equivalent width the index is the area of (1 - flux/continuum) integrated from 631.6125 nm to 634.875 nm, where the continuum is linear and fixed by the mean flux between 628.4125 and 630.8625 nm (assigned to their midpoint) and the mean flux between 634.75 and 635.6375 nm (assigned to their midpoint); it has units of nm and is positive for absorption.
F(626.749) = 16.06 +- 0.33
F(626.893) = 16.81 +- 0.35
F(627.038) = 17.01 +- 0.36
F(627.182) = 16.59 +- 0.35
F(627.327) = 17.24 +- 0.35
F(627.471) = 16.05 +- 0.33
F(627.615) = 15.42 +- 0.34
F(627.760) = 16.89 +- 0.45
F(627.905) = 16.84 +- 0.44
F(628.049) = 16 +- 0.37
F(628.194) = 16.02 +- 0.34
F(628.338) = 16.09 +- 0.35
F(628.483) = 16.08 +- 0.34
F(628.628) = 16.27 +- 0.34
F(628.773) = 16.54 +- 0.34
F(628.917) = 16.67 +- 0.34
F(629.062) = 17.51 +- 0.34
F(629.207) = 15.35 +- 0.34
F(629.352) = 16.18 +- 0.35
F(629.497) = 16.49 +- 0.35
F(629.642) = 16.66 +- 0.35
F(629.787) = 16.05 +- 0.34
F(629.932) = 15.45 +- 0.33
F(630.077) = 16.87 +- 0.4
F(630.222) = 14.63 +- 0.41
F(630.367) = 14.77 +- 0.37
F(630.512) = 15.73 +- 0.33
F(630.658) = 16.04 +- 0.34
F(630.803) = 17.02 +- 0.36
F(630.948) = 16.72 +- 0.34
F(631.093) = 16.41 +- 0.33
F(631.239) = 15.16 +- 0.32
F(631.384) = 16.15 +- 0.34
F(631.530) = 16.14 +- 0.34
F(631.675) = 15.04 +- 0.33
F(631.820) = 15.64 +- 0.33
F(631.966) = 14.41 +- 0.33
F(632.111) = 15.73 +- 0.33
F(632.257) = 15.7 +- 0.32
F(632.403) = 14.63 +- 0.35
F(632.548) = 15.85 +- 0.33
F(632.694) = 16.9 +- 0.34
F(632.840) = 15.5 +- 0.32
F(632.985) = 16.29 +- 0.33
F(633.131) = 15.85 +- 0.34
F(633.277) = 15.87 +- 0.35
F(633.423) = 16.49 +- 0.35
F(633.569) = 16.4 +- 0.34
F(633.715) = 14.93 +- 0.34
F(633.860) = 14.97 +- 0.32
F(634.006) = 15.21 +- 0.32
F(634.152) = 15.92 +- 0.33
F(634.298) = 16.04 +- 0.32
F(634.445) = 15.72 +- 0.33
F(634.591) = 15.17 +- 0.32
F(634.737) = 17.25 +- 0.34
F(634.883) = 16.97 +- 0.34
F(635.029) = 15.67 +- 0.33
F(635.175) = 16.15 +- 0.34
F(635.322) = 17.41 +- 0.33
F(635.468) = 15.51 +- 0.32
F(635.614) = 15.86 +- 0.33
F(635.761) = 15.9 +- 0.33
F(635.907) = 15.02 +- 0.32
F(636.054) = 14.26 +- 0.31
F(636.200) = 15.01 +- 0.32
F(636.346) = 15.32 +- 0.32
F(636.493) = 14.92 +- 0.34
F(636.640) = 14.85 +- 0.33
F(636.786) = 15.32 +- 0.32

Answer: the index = 0.11 nm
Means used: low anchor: 16.1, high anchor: 16.4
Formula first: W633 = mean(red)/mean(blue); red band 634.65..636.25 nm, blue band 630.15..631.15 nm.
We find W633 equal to 1.0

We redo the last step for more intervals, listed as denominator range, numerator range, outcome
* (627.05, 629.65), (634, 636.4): 0.96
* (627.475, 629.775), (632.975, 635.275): 0.98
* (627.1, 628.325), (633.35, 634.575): 0.96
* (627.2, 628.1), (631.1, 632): 0.95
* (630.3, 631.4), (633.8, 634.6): 0.97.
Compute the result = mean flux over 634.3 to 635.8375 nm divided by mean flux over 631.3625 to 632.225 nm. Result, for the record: 1.0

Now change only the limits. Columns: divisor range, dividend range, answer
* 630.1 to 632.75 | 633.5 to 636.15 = 1.00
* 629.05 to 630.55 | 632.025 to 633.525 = 1.00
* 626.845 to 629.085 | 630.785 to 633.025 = 0.96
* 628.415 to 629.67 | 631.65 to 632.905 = 0.94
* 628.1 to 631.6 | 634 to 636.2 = 0.98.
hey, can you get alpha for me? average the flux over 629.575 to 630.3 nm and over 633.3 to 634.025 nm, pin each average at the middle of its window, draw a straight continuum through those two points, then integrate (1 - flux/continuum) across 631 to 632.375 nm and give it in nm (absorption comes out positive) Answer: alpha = 0.02 nm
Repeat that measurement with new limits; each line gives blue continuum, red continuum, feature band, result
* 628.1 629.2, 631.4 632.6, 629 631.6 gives -0.03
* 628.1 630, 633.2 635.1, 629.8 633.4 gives 0.06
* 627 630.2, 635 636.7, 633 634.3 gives 0.00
